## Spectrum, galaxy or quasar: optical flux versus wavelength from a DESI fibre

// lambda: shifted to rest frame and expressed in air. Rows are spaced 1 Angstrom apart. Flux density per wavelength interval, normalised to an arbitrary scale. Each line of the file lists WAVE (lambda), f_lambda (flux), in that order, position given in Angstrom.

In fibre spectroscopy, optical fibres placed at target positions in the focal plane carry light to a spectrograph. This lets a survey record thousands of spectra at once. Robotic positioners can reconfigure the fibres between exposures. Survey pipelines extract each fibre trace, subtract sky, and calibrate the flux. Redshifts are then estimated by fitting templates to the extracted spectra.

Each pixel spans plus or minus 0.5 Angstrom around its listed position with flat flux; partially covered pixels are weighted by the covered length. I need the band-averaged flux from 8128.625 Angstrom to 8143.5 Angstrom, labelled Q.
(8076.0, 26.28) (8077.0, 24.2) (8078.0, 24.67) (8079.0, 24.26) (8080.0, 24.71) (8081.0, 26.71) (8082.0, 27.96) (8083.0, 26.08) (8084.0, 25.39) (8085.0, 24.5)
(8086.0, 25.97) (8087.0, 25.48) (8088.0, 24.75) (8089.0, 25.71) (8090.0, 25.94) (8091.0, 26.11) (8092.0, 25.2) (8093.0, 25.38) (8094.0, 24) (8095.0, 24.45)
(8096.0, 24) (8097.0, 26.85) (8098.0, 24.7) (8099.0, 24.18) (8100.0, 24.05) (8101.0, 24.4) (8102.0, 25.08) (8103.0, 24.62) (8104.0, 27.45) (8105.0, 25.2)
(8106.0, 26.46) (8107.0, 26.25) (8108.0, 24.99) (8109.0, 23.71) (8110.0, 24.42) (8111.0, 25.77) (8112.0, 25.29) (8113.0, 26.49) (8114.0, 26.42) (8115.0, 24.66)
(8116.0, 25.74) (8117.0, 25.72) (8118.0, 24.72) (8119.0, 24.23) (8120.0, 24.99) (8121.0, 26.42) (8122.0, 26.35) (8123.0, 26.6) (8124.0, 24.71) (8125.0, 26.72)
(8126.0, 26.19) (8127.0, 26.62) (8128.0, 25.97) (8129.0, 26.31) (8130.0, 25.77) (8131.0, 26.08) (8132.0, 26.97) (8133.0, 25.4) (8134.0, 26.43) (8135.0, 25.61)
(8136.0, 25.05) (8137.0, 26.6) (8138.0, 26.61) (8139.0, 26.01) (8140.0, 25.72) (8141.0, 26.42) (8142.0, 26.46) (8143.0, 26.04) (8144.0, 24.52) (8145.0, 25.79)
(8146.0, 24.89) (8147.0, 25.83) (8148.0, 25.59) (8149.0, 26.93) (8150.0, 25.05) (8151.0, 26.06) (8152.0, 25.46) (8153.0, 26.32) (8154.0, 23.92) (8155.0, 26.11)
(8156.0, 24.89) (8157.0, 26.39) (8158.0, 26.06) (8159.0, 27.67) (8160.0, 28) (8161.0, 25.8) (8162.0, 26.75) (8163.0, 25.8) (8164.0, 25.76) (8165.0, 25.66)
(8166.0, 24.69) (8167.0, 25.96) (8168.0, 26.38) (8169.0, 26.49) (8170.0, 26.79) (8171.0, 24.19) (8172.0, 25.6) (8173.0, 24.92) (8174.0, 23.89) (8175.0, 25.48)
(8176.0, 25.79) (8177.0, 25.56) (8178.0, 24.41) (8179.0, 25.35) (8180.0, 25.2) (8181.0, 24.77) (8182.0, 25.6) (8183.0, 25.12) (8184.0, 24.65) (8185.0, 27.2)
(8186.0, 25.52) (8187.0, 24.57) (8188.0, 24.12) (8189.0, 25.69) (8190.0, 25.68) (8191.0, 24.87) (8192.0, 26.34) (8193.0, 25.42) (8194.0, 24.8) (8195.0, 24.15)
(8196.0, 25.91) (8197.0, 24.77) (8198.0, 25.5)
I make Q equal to 26.1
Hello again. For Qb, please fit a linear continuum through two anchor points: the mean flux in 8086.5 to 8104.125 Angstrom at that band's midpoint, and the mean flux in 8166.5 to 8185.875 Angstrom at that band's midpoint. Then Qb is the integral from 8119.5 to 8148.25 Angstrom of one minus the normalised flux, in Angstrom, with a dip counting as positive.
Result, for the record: -0.8 Angstrom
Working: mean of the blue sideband 25.1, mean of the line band 26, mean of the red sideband 25.4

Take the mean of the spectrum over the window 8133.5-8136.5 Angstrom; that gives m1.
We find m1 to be 25.7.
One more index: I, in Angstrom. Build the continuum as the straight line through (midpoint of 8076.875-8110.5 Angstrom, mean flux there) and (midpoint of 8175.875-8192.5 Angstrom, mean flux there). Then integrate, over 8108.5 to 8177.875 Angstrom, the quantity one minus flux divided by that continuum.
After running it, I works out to -1.3 Angstrom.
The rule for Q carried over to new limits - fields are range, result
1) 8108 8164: 25.8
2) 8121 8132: 26.2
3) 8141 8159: 25.7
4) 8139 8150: 25.8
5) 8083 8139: 25.5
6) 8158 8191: 25.6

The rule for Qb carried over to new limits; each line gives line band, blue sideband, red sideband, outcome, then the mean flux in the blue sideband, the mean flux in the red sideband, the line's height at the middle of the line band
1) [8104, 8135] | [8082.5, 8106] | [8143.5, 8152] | -0.44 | 25.2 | 25.6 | 25.4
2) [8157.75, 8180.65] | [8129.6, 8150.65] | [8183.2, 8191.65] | -0.19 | 25.9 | 25.3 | 25.5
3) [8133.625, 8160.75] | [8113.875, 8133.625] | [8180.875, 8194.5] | -0.32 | 25.8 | 25.3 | 25.6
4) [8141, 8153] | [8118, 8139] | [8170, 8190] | -0.03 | 26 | 25.2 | 25.7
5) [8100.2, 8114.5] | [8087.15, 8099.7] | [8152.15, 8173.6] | -0.10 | 25.1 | 25.9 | 25.3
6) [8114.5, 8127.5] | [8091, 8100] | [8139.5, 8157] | -0.21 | 24.9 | 25.7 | 25.3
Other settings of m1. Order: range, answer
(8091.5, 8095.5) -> 24.8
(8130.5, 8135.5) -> 26.1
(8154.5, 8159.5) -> 26.2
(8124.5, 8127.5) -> 26.5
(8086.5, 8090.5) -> 25.5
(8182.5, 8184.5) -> 24.9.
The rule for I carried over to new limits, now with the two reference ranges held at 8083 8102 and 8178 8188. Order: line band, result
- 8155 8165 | -0.44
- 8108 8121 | -0.05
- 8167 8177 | -0.13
